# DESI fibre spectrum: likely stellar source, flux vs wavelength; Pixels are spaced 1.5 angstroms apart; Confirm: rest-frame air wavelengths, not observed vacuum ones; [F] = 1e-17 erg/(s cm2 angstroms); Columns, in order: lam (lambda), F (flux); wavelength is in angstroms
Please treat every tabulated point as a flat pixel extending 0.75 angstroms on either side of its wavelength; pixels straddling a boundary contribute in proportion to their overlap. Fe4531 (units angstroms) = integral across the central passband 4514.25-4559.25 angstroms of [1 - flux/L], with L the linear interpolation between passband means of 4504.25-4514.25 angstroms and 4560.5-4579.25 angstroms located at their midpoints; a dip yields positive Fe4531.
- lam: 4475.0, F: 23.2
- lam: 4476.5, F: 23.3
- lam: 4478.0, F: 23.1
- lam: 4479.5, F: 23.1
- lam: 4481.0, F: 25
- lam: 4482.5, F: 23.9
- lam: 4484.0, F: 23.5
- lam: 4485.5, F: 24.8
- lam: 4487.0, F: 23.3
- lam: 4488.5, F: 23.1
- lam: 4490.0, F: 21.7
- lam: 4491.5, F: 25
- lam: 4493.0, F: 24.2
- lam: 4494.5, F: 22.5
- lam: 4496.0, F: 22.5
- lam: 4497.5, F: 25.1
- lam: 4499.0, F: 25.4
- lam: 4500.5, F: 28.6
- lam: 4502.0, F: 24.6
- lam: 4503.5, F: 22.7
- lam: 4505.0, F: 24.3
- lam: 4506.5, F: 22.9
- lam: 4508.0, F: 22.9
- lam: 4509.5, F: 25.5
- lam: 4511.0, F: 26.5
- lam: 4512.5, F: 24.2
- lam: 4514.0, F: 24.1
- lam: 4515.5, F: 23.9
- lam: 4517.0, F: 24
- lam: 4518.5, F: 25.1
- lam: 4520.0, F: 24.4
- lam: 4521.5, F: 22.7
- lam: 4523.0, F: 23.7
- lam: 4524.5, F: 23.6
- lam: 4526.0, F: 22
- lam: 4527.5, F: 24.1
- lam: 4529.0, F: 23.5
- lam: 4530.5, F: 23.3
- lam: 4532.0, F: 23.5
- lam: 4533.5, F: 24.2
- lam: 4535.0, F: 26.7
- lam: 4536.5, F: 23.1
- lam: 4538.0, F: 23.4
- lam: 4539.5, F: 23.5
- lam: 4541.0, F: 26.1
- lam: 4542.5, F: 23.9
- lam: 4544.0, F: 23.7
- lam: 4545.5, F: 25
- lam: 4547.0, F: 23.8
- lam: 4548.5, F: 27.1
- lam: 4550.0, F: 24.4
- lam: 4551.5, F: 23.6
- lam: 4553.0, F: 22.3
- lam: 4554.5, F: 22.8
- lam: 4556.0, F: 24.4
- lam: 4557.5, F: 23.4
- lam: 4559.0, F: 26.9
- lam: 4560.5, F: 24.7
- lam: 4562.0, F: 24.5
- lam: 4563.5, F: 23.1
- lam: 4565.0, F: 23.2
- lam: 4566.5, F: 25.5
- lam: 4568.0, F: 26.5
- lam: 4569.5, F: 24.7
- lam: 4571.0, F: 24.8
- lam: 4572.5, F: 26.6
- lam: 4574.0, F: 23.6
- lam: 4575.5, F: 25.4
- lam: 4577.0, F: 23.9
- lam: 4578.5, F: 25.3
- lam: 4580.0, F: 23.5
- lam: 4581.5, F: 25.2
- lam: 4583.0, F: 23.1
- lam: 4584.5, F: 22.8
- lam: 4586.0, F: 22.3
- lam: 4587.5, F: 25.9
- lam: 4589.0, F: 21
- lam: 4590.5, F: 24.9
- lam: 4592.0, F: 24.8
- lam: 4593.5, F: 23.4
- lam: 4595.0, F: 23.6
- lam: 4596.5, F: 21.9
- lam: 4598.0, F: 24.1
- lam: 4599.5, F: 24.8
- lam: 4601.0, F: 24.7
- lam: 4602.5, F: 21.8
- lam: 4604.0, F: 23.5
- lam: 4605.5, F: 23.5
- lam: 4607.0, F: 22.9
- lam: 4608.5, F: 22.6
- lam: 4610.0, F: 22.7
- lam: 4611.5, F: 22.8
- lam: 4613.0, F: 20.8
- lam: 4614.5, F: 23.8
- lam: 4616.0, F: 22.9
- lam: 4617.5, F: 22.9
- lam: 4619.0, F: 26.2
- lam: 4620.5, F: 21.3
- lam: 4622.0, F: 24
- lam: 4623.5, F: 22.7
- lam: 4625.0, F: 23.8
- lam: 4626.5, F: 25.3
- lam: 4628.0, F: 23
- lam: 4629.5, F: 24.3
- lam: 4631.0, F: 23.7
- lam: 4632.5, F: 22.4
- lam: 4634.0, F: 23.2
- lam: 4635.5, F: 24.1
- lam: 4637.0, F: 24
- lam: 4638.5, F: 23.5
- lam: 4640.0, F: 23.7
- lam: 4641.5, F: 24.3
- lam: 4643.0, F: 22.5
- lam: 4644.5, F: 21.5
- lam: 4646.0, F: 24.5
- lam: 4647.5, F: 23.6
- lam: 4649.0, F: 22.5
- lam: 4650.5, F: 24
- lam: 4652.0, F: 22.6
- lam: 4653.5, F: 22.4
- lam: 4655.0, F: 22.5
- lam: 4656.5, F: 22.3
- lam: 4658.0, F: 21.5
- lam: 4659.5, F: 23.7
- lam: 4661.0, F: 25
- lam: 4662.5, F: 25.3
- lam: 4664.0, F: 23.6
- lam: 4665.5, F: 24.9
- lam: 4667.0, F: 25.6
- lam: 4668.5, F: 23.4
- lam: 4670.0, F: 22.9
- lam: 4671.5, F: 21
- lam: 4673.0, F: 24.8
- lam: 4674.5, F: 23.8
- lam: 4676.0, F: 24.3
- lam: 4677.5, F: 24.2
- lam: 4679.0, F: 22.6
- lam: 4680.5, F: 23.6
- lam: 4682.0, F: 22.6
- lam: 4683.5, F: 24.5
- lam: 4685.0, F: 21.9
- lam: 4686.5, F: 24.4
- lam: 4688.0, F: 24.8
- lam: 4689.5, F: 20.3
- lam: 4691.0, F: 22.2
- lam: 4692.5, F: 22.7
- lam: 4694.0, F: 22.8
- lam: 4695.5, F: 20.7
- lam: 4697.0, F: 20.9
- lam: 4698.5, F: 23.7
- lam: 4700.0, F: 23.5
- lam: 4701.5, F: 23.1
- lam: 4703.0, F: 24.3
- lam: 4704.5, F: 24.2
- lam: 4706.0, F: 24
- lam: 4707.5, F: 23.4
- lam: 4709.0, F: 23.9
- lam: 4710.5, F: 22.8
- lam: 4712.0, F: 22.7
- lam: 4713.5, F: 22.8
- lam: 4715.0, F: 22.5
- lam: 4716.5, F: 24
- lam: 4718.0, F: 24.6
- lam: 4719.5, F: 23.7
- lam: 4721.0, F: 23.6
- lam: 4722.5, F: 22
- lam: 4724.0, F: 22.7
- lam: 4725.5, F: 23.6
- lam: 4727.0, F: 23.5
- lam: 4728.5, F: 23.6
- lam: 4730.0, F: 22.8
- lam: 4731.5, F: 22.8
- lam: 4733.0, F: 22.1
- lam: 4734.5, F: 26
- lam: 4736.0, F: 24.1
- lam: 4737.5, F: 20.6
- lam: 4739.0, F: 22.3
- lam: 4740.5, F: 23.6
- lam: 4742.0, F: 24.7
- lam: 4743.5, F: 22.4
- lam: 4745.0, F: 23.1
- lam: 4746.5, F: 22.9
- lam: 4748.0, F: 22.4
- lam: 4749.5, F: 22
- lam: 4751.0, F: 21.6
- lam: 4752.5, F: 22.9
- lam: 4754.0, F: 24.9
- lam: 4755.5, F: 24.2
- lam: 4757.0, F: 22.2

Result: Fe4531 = 0.91 angstroms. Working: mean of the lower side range 24.4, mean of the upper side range 24.8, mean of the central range 24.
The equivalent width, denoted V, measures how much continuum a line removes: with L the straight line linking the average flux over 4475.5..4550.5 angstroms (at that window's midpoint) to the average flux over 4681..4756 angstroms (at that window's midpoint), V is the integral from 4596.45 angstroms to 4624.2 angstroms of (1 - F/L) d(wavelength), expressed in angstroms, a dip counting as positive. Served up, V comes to 0.5 angstroms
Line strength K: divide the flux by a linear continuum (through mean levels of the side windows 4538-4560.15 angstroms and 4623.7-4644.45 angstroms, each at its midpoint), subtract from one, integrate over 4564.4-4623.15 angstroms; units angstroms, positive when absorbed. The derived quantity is 0.4 angstroms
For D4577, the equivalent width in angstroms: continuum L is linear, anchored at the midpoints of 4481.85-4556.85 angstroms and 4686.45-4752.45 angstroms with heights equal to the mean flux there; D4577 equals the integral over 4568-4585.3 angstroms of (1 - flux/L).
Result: -0.6 angstroms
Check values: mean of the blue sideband 24.1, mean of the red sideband 23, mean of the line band 24.5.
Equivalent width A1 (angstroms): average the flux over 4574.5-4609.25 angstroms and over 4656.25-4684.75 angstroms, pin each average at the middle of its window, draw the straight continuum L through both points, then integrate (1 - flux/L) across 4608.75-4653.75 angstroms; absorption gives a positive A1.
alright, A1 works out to 0.7 angstroms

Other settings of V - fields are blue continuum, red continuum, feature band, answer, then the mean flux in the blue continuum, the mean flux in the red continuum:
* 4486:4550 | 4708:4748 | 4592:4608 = 0.2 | 24.1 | 23.2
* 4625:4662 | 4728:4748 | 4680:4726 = 0.2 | 23.4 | 23.1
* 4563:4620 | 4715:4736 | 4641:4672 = 0.4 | 23.8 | 23.5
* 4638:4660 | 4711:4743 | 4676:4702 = 0.3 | 23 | 23.2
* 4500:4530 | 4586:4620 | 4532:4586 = -1.4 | 24.1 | 23.4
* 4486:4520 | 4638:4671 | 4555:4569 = -0.4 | 24.2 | 23.4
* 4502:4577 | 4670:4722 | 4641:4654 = 0.2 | 24.2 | 23.2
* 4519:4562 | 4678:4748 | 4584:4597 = 0.2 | 24.1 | 23.1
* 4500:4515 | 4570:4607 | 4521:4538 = 0.5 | 24.6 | 23.9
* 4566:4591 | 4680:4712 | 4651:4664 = 0.2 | 24.4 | 23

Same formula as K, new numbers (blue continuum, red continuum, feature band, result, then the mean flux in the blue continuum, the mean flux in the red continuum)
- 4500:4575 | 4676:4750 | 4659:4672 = -0.3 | 24.3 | 23.1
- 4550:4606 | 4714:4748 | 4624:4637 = 0.0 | 24.1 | 23.2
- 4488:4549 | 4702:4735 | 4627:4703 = 1.1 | 24.1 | 23.4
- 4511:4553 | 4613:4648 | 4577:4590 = 0.1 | 24.1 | 23.5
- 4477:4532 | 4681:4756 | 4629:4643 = -0.1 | 24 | 23.1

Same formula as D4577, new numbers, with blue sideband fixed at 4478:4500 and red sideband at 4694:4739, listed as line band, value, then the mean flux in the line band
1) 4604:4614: 0.3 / 22.7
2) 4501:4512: -0.2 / 24.3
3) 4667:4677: -0.1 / 23.6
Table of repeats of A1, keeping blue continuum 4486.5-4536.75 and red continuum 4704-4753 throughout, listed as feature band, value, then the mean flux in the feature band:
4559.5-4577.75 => -0.7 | 24.7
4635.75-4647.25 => 0.0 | 23.5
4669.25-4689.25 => -0.1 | 23.4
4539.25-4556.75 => -0.3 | 24.2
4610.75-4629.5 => 0.2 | 23.3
